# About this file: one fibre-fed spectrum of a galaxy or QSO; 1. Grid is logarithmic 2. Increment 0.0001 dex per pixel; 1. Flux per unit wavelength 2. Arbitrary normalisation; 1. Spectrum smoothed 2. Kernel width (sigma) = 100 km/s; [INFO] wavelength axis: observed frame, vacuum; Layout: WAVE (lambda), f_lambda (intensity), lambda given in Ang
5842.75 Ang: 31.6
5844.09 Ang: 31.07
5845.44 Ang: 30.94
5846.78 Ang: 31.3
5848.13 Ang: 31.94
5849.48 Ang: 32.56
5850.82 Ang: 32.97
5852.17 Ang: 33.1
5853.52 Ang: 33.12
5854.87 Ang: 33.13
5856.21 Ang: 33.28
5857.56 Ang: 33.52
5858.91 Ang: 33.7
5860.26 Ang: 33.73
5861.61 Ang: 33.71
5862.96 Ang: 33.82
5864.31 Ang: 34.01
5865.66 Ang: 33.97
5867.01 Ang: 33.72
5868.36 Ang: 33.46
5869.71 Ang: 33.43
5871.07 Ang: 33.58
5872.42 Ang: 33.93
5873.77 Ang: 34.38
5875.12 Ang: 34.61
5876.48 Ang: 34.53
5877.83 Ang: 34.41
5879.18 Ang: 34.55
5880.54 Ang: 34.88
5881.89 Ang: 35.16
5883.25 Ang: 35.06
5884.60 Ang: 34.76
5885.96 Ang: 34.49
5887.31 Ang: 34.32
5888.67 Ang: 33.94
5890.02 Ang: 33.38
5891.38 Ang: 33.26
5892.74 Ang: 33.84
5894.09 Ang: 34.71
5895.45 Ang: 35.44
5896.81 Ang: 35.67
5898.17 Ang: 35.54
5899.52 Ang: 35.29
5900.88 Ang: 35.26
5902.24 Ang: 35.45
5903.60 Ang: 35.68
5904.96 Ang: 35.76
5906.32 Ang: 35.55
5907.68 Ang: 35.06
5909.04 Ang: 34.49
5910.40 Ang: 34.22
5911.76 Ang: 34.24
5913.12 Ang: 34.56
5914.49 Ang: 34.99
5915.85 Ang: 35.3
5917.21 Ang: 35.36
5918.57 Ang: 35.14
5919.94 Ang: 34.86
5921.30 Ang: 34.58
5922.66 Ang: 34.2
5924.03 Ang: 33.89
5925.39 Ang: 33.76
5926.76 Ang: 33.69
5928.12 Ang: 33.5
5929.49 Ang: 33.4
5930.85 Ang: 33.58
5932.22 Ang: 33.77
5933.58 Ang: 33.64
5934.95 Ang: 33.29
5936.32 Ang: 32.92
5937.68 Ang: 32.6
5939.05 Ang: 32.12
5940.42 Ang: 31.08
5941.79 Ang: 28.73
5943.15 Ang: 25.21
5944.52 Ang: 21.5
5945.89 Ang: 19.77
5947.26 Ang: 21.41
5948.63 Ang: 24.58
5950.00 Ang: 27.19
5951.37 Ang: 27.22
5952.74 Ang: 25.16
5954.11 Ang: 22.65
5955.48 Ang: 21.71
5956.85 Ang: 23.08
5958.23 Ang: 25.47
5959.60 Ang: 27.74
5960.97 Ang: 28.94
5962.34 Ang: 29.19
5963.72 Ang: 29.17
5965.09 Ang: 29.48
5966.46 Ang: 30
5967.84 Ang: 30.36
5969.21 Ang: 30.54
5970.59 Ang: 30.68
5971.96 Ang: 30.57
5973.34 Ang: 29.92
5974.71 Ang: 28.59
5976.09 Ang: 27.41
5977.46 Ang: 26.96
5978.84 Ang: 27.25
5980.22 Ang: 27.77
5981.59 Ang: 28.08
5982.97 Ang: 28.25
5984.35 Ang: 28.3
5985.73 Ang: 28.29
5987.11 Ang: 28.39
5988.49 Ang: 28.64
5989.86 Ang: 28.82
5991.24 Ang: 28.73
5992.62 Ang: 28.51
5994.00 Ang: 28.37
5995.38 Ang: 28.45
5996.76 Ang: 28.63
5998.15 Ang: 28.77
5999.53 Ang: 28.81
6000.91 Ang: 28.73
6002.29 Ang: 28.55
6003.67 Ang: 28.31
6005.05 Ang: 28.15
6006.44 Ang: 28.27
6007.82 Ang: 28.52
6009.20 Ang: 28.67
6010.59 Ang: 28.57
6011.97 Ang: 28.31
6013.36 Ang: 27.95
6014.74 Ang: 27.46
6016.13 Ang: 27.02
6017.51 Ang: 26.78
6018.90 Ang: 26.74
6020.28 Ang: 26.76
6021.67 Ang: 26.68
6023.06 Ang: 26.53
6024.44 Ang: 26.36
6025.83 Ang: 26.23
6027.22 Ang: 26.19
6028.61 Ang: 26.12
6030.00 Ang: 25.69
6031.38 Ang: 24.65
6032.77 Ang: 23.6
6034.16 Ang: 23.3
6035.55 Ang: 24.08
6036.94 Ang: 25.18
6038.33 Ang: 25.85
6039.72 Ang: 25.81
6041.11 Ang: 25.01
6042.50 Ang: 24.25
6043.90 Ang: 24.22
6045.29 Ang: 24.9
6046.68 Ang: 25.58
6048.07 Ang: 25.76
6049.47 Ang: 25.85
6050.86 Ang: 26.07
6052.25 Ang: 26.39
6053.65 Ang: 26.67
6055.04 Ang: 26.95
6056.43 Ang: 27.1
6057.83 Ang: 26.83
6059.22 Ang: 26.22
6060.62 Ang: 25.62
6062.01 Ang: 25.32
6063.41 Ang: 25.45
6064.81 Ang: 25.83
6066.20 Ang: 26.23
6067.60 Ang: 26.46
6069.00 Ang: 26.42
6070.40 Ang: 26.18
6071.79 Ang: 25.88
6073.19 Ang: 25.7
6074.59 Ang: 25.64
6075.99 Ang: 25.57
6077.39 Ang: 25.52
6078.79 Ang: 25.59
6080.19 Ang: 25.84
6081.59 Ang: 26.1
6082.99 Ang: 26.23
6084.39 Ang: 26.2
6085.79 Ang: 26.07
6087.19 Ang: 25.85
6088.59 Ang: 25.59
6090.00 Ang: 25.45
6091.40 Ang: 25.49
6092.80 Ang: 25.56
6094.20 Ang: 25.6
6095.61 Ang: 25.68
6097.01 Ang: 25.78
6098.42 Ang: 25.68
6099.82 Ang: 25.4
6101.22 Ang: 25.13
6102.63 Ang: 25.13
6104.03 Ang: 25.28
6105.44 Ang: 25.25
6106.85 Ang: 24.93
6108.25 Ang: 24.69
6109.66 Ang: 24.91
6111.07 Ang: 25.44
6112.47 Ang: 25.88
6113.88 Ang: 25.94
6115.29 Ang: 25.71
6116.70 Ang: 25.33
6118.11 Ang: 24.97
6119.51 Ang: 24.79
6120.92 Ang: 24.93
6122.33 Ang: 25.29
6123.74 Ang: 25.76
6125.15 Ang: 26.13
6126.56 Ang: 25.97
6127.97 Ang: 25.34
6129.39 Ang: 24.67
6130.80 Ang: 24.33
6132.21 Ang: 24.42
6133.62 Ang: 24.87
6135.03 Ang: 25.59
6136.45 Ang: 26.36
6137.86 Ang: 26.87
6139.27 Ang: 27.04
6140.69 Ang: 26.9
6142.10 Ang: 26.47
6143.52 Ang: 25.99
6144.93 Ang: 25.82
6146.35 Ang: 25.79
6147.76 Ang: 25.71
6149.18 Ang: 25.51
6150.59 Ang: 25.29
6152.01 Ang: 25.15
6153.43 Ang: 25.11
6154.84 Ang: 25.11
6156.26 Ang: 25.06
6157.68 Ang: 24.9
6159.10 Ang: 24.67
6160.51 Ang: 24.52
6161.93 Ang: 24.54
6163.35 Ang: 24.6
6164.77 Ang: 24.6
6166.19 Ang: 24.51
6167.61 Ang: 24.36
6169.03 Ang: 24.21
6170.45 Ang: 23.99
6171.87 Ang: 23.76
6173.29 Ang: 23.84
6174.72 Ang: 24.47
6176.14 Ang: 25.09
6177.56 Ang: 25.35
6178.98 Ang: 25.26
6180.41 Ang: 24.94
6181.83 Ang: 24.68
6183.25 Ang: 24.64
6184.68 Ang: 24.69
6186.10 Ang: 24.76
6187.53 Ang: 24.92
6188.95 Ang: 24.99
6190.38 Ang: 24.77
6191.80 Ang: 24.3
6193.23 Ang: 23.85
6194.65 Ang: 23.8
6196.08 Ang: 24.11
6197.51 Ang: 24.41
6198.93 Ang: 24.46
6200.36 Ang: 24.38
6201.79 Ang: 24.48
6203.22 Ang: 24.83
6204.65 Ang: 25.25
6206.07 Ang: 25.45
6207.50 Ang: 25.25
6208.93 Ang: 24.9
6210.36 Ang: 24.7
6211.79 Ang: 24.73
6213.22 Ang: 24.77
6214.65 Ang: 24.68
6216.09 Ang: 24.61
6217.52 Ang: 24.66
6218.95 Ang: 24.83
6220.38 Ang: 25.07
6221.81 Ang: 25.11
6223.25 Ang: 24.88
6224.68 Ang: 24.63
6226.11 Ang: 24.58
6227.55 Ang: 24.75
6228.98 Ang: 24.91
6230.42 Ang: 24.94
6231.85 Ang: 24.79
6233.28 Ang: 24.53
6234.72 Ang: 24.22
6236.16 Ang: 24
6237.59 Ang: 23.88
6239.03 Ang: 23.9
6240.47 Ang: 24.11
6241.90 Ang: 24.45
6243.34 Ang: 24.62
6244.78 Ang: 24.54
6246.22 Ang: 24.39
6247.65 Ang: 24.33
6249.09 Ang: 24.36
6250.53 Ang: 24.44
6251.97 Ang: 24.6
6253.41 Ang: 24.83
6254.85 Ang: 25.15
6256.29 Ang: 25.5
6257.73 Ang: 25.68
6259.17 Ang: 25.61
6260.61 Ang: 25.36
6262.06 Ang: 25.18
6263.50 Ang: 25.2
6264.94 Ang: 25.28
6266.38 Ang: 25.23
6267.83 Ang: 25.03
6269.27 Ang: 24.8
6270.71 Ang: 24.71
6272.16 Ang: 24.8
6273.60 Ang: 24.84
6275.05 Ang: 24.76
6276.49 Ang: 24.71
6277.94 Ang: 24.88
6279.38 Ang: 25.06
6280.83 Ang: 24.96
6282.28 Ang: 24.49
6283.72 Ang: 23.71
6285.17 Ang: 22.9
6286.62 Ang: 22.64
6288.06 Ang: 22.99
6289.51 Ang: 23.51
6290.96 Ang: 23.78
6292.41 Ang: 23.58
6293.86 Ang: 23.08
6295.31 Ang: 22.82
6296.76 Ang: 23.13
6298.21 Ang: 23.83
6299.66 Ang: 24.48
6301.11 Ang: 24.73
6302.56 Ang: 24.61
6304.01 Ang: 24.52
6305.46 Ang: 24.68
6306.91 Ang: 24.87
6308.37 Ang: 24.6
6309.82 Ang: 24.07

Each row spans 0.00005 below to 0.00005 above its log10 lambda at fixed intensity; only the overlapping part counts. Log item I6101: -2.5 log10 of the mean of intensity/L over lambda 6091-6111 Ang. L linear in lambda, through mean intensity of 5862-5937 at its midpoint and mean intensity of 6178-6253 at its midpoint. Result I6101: 0.12 mag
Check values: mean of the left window 34.4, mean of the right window 24.6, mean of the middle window 25.3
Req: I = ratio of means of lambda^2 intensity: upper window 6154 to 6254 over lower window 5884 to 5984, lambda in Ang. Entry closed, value 0.86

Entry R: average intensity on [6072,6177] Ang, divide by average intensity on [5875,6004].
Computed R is 0.82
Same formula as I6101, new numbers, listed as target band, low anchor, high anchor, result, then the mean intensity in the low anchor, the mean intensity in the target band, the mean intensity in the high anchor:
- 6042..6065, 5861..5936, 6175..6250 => 0.15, 34.4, 25.8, 24.6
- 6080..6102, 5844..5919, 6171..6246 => 0.09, 34.2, 25.7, 24.6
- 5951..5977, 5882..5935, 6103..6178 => 0.16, 34.6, 27.8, 25.2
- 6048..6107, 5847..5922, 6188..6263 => 0.12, 34.3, 25.9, 24.7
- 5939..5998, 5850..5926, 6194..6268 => 0.17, 34.4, 27.5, 24.7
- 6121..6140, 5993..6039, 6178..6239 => 0.00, 27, 25.6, 24.7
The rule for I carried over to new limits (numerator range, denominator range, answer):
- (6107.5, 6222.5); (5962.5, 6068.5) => 0.97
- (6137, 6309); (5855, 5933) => 0.80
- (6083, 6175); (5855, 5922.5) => 0.79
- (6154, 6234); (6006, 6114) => 0.99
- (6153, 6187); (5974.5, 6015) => 0.92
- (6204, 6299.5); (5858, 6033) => 0.89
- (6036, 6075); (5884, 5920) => 0.78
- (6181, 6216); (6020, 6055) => 1.02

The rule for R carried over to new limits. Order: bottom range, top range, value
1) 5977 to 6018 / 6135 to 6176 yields 0.89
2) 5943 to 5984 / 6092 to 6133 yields 0.94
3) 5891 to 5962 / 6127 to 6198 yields 0.79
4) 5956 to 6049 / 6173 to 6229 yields 0.90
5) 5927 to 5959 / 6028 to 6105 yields 0.91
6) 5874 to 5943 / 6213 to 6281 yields 0.72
